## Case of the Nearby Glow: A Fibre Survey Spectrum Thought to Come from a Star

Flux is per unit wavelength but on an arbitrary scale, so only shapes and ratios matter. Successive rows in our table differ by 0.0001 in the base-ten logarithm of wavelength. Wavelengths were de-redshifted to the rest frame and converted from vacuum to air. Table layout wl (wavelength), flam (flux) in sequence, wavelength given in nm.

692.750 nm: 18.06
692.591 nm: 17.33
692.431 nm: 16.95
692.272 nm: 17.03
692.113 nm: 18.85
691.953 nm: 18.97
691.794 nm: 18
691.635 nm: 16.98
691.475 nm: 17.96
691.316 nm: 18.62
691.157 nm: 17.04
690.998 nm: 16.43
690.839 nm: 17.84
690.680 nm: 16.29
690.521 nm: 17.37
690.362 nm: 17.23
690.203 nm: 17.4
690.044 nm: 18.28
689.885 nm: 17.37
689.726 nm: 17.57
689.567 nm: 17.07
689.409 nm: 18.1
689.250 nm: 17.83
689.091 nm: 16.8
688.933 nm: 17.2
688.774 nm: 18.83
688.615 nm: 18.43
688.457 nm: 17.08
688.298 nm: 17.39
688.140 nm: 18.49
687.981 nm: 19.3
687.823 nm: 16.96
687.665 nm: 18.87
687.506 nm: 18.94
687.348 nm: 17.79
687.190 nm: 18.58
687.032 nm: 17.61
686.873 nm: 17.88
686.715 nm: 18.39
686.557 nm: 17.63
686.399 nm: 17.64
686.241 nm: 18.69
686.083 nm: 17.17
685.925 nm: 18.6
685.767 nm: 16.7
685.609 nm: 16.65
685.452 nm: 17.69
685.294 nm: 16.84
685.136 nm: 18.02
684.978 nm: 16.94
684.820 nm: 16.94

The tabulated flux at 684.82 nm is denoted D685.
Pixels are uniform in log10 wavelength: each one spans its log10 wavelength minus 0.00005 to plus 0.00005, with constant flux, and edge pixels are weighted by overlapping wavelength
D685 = 16.94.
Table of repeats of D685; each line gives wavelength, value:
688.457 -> 17.08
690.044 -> 18.28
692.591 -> 17.33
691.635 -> 16.98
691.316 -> 18.62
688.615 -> 18.43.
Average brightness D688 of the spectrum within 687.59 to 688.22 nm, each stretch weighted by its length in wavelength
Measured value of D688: 18.4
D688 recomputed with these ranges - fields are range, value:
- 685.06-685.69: 17.3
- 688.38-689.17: 17.7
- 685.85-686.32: 18.1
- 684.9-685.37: 17.3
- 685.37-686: 17.4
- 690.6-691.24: 16.9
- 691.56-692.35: 18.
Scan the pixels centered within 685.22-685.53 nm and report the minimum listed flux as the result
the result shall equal 16.84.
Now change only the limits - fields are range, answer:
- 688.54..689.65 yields 16.8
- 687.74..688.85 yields 16.96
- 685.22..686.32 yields 16.65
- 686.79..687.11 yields 17.61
